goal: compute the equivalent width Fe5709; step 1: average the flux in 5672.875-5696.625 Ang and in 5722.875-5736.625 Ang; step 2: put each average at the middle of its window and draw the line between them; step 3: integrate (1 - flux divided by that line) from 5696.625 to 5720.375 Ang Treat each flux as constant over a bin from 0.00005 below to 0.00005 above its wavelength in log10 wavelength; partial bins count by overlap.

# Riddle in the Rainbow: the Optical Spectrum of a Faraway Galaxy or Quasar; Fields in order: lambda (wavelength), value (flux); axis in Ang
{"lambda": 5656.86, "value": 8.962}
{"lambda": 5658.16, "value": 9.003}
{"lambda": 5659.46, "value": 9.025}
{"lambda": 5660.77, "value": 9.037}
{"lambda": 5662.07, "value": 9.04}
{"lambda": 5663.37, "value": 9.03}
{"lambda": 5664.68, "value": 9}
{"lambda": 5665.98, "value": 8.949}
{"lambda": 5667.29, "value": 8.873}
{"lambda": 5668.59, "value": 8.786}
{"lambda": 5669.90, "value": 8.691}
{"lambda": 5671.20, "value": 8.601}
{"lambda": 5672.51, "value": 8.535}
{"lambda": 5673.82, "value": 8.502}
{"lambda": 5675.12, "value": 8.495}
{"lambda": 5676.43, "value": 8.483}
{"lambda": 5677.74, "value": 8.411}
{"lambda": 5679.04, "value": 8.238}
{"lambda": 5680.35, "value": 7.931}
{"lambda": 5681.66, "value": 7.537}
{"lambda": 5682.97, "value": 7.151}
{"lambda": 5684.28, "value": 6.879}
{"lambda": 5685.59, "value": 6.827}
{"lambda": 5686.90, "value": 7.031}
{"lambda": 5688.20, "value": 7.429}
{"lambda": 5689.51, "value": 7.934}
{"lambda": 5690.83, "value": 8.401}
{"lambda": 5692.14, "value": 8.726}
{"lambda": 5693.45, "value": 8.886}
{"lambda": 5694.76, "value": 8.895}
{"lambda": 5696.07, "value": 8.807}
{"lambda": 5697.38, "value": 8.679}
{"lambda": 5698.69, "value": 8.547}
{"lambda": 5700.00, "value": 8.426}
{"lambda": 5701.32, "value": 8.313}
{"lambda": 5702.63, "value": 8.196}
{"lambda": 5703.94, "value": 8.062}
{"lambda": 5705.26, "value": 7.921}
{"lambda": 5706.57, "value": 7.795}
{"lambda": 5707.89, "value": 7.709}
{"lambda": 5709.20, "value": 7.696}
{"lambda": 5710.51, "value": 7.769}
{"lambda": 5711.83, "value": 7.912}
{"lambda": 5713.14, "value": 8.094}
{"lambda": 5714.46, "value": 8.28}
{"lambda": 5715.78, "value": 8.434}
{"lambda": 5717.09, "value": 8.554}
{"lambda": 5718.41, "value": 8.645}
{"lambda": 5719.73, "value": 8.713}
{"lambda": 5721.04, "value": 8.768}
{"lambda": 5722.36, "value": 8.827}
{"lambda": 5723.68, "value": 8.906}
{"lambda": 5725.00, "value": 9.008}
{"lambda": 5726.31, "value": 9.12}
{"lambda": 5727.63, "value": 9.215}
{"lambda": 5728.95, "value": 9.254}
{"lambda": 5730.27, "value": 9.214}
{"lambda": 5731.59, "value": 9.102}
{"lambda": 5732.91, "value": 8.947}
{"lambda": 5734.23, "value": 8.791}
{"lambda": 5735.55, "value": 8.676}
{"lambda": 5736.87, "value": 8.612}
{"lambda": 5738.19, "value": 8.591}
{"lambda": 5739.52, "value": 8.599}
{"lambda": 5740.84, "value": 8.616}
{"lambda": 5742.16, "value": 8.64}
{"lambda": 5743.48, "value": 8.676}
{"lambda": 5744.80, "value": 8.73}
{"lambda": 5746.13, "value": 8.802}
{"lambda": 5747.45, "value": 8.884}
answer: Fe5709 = 0.9 Ang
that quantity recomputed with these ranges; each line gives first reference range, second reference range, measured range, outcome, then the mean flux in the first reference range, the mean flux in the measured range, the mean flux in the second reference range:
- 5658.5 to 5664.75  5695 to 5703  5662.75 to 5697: 2.0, 9.02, 8.27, 8.53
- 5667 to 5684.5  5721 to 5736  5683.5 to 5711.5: 1.7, 8.24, 8.04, 9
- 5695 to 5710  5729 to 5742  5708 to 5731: -0.2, 8.21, 8.6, 8.81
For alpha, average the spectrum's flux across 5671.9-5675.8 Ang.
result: 8.51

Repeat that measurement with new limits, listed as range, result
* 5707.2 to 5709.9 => 7.71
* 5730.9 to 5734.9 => 8.95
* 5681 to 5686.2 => 7.09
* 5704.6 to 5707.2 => 7.86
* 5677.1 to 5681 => 8.2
